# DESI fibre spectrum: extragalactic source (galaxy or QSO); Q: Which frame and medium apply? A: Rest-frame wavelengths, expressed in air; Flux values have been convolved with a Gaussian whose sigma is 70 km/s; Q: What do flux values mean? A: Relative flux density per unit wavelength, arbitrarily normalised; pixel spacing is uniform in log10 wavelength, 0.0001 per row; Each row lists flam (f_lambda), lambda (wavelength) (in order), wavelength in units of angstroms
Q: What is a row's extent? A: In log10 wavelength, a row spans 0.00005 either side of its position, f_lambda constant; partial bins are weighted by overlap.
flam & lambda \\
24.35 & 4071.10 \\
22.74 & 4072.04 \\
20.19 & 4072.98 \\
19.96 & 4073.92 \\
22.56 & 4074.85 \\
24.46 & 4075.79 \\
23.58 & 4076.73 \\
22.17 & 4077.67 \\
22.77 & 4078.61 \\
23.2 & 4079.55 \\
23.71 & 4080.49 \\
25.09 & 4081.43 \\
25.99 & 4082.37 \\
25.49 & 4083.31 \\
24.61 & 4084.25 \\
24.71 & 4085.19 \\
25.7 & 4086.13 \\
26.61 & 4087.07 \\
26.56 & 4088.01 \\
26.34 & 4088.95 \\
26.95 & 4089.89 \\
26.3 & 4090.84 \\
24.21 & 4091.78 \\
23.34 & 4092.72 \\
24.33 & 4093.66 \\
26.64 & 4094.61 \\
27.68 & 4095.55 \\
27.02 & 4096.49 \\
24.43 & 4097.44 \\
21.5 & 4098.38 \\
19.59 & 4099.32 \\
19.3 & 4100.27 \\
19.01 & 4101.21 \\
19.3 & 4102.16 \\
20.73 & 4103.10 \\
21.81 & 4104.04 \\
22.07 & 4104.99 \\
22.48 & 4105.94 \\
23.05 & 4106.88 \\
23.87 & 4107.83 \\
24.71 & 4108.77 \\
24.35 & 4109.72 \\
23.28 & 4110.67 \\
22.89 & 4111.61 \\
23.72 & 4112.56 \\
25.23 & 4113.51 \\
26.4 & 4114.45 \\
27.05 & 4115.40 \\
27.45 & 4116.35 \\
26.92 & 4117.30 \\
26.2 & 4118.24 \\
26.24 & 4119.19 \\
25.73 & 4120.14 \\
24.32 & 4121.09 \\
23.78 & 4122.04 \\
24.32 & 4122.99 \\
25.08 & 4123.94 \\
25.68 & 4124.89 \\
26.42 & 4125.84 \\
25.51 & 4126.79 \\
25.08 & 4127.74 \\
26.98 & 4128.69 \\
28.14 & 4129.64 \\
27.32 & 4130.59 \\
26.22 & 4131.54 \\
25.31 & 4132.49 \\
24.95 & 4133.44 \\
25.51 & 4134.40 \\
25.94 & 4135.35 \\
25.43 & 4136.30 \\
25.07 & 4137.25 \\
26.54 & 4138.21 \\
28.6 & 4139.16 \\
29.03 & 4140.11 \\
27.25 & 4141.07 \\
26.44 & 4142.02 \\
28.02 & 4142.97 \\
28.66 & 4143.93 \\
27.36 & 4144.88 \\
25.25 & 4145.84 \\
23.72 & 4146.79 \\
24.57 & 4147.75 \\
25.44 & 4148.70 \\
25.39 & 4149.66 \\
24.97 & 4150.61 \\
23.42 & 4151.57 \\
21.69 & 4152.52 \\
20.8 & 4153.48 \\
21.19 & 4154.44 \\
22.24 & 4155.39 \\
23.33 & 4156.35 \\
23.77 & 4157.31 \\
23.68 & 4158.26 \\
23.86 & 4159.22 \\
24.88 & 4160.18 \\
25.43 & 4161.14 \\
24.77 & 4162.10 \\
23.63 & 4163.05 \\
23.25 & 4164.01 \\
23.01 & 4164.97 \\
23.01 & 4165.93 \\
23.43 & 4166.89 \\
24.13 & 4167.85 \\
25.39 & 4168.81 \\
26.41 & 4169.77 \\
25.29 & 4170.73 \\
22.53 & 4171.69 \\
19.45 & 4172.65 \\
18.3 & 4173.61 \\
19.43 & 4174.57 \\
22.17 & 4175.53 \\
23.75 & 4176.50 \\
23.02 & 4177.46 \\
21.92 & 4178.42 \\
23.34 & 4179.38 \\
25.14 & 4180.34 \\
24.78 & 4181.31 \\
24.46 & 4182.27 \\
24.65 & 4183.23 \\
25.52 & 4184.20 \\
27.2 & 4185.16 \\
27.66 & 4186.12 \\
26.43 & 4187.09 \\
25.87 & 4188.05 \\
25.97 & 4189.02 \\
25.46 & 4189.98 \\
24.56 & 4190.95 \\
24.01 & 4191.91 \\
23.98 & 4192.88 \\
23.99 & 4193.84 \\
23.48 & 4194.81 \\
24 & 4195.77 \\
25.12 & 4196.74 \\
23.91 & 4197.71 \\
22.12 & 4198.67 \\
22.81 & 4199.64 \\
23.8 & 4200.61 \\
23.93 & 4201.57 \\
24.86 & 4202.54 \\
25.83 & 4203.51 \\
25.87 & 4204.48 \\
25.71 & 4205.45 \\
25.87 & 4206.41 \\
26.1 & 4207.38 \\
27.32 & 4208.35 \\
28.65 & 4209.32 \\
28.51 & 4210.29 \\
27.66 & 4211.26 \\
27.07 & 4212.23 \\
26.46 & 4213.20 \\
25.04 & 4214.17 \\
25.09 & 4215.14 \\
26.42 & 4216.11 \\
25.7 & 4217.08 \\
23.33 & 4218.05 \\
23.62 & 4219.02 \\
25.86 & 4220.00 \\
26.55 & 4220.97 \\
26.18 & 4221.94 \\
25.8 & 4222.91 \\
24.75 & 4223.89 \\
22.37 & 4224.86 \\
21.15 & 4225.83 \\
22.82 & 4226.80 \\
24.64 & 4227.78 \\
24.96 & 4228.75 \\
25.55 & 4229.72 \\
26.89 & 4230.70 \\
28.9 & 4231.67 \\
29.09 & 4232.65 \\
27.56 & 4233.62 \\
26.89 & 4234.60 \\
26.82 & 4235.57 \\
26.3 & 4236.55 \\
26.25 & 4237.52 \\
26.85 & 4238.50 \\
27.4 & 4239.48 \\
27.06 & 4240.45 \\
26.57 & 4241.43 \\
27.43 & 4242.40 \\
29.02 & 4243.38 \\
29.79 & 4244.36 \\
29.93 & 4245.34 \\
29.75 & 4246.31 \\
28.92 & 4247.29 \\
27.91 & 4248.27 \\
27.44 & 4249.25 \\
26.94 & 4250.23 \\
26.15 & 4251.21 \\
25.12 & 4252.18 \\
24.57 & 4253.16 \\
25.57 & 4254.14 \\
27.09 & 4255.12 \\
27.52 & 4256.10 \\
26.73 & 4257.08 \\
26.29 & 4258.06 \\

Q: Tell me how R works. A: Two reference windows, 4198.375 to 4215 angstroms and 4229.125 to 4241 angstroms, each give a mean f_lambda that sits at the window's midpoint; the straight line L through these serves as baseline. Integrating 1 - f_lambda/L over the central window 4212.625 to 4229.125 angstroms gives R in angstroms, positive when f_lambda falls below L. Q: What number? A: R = 1.0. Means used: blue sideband 25.8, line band 24.8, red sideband 27.1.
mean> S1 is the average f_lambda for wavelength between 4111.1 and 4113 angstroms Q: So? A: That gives 23.3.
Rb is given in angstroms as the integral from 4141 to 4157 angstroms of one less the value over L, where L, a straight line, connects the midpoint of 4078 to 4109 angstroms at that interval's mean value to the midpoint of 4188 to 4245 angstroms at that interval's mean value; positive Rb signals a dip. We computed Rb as 0.1 angstroms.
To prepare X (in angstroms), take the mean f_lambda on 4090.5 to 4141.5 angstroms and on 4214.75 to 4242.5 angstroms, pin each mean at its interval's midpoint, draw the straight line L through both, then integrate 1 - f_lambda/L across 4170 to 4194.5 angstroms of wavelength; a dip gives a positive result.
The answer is 1.4 angstroms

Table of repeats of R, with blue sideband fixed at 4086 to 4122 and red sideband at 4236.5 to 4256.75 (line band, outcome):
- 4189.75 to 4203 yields 1.2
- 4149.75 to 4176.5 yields 2.5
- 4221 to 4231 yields 0.9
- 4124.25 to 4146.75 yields -1.4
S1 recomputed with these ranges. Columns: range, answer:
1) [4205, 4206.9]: 25.9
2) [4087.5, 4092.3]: 26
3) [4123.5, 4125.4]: 25.4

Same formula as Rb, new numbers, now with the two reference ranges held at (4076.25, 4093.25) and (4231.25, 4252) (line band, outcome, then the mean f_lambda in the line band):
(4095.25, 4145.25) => 1.0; 25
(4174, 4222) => 3.5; 25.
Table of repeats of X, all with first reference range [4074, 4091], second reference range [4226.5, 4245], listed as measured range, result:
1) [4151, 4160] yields 1.0 angstroms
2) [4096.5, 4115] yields 1.8 angstroms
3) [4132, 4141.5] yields -0.3 angstroms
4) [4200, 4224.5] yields 0.7 angstroms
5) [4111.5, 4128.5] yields -0.2 angstroms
